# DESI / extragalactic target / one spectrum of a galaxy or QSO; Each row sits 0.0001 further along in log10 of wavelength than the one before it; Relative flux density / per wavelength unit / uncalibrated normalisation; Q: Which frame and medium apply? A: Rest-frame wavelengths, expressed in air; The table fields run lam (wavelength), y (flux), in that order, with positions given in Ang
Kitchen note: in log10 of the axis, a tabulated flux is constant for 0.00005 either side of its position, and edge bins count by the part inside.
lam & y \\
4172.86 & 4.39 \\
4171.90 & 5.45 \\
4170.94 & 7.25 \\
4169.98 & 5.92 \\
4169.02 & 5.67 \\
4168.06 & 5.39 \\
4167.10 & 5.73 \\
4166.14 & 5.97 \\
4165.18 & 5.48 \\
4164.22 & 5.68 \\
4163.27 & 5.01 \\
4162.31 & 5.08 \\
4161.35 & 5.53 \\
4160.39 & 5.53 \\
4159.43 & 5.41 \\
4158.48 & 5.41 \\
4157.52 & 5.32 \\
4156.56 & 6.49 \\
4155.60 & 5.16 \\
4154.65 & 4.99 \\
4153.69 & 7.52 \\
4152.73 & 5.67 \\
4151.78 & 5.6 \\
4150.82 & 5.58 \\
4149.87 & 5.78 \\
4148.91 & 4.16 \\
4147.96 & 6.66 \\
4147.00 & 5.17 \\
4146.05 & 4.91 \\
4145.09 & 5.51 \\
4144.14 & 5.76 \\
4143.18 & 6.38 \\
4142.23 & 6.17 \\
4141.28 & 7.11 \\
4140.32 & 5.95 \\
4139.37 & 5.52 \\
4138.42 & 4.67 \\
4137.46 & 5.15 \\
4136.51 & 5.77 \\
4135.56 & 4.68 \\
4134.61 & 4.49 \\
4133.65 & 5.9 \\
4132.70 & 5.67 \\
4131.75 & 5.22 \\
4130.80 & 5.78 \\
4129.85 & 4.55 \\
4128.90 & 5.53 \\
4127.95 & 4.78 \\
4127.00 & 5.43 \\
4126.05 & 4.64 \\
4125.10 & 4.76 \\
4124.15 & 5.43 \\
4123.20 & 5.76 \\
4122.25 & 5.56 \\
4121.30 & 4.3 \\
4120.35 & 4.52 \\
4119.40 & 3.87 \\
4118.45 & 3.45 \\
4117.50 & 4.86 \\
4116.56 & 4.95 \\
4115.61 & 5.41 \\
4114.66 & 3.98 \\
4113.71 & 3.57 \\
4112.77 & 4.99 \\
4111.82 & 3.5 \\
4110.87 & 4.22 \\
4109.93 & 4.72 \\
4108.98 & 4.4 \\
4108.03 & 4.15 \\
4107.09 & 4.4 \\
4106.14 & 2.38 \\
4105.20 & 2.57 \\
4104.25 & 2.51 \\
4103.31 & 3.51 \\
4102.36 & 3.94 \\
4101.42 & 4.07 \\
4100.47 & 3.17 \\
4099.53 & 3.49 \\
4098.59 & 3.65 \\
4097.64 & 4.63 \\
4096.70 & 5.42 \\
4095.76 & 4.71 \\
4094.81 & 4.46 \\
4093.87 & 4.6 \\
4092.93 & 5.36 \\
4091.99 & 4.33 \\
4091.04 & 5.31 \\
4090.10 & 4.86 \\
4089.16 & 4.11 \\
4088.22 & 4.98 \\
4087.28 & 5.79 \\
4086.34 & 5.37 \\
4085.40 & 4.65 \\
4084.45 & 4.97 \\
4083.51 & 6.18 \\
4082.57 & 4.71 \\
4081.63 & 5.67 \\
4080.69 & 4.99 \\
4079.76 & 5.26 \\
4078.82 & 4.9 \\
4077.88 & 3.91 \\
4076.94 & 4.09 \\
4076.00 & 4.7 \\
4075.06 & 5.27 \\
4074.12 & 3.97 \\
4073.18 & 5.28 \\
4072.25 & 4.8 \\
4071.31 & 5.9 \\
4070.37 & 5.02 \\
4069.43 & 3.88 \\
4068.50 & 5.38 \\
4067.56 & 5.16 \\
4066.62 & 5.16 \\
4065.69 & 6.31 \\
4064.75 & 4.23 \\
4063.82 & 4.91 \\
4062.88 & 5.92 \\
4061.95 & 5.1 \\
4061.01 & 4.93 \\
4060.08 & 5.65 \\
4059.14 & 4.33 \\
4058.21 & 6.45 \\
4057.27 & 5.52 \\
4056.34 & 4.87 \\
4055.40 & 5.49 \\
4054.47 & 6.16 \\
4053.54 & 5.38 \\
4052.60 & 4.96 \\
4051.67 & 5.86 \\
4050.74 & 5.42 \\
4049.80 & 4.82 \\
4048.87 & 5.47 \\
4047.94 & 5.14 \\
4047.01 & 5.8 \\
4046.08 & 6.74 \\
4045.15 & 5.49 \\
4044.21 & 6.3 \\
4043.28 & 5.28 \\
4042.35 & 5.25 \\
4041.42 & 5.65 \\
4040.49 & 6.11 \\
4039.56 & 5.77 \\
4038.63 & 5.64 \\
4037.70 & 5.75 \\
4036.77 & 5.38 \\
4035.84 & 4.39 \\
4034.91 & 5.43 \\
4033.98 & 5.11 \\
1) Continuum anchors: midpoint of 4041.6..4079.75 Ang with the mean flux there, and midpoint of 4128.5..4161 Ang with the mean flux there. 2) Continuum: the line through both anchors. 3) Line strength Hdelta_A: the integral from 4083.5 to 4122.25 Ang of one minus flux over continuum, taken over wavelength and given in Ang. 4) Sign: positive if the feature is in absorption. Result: 7.6 Ang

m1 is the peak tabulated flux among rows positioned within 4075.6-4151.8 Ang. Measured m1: 7.11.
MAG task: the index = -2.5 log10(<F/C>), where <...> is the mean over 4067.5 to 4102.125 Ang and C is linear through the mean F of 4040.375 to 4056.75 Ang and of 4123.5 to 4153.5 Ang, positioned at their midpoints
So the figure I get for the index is 0.16 mag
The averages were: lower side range 5.56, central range 4.77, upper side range 5.45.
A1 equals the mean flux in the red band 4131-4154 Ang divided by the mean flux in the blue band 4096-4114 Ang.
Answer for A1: 1.45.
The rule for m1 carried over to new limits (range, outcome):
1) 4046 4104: 6.74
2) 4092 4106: 5.42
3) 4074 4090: 6.18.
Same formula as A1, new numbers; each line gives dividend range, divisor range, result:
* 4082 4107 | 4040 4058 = 0.79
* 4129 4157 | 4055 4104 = 1.15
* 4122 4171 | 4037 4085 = 1.05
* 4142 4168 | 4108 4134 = 1.17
